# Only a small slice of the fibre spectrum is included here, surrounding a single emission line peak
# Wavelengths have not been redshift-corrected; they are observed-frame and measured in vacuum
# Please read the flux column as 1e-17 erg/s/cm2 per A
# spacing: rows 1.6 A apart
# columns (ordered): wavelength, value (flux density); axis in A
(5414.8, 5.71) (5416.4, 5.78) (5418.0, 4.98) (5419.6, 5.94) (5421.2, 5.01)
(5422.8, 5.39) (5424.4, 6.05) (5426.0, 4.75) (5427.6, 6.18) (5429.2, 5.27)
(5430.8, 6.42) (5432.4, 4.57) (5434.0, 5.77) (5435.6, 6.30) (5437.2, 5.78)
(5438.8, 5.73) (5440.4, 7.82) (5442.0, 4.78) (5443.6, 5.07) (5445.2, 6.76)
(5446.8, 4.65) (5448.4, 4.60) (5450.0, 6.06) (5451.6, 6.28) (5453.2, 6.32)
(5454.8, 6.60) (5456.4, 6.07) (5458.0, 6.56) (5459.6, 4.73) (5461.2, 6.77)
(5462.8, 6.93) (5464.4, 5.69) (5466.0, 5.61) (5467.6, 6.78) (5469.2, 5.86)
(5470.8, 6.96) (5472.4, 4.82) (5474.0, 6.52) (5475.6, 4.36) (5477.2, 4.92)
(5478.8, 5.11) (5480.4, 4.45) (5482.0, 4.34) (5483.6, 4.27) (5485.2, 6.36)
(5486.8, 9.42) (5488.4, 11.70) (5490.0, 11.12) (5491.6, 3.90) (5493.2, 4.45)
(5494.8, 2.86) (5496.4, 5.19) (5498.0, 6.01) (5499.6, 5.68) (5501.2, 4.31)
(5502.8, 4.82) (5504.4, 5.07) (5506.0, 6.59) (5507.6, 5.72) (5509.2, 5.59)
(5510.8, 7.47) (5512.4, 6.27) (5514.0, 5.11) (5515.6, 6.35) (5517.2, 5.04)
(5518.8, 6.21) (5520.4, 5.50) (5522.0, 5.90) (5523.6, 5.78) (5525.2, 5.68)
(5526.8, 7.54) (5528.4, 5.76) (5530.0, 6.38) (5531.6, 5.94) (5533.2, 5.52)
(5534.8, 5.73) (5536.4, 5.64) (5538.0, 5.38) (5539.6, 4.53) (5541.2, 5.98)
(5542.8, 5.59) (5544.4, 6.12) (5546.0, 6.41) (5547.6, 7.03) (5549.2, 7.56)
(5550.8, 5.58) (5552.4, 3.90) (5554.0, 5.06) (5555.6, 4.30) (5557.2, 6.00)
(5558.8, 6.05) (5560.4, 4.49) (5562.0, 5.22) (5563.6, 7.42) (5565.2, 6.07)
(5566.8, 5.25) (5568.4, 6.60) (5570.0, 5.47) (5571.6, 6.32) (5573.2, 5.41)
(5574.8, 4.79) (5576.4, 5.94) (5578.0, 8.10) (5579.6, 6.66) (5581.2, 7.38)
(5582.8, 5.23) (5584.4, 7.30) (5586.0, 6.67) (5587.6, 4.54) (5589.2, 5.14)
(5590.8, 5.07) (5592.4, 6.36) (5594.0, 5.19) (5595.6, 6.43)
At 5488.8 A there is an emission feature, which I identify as H-beta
